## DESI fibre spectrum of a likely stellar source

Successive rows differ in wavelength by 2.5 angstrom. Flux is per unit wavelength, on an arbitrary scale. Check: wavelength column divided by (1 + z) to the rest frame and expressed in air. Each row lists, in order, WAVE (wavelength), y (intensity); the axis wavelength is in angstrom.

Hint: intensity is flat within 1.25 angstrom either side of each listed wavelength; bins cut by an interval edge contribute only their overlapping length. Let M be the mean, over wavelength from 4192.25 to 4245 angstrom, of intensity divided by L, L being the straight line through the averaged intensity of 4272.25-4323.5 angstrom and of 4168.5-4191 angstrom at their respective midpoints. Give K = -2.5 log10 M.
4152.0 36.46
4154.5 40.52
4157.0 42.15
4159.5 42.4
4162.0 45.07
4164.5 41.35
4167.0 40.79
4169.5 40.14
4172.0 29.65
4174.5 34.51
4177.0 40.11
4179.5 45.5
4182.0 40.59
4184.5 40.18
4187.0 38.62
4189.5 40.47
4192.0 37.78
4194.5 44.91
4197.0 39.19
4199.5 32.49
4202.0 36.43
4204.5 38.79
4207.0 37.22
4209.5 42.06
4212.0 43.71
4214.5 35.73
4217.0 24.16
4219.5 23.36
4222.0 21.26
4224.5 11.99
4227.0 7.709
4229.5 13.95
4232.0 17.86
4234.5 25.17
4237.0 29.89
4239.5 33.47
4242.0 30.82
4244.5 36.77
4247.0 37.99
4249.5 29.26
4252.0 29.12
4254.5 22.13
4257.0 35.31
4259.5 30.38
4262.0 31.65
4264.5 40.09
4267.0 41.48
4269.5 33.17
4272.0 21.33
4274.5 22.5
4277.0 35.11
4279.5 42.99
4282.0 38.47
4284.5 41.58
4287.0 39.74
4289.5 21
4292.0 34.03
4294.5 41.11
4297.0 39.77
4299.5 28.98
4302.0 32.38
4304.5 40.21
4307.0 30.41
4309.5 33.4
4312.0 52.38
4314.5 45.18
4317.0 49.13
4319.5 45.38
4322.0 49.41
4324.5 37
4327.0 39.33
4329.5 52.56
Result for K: 0.275 mag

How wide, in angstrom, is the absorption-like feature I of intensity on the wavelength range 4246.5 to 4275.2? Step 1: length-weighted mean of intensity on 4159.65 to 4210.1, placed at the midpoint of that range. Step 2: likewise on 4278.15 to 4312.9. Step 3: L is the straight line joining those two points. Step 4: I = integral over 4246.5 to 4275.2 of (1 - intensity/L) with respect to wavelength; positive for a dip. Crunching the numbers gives 4.86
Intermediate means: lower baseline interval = 39.3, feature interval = 31.2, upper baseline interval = 36.7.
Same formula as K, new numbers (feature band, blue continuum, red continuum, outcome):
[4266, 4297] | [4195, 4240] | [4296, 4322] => 0.07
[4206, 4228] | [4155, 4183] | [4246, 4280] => 0.30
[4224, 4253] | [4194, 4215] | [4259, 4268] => 0.40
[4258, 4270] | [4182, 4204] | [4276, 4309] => 0.04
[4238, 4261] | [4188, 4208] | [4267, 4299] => 0.14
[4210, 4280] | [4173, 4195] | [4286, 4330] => 0.34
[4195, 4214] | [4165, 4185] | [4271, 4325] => 0.00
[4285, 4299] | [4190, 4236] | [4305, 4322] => 0.15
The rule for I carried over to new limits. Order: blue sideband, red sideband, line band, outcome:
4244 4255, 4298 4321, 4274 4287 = -0.55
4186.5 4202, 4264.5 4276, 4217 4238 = 9.63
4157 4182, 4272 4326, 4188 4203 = 0.39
